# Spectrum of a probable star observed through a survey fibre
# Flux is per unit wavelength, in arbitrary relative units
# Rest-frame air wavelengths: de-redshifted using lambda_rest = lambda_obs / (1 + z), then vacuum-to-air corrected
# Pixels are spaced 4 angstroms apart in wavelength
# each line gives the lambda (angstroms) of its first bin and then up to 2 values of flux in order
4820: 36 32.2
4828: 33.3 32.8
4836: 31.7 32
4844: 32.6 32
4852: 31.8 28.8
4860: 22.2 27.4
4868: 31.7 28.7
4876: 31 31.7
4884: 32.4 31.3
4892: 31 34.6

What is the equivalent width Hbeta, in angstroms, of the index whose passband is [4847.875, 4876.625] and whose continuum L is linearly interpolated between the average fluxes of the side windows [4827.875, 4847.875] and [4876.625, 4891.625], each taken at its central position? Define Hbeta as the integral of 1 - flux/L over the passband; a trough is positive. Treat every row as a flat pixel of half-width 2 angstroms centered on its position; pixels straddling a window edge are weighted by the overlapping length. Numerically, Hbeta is 2.7 angstroms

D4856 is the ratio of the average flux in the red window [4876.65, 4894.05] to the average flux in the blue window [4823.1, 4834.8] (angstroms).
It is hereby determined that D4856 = 0.96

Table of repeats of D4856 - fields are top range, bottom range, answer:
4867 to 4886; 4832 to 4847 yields 0.97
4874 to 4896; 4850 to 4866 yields 1.15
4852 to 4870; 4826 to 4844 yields 0.86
